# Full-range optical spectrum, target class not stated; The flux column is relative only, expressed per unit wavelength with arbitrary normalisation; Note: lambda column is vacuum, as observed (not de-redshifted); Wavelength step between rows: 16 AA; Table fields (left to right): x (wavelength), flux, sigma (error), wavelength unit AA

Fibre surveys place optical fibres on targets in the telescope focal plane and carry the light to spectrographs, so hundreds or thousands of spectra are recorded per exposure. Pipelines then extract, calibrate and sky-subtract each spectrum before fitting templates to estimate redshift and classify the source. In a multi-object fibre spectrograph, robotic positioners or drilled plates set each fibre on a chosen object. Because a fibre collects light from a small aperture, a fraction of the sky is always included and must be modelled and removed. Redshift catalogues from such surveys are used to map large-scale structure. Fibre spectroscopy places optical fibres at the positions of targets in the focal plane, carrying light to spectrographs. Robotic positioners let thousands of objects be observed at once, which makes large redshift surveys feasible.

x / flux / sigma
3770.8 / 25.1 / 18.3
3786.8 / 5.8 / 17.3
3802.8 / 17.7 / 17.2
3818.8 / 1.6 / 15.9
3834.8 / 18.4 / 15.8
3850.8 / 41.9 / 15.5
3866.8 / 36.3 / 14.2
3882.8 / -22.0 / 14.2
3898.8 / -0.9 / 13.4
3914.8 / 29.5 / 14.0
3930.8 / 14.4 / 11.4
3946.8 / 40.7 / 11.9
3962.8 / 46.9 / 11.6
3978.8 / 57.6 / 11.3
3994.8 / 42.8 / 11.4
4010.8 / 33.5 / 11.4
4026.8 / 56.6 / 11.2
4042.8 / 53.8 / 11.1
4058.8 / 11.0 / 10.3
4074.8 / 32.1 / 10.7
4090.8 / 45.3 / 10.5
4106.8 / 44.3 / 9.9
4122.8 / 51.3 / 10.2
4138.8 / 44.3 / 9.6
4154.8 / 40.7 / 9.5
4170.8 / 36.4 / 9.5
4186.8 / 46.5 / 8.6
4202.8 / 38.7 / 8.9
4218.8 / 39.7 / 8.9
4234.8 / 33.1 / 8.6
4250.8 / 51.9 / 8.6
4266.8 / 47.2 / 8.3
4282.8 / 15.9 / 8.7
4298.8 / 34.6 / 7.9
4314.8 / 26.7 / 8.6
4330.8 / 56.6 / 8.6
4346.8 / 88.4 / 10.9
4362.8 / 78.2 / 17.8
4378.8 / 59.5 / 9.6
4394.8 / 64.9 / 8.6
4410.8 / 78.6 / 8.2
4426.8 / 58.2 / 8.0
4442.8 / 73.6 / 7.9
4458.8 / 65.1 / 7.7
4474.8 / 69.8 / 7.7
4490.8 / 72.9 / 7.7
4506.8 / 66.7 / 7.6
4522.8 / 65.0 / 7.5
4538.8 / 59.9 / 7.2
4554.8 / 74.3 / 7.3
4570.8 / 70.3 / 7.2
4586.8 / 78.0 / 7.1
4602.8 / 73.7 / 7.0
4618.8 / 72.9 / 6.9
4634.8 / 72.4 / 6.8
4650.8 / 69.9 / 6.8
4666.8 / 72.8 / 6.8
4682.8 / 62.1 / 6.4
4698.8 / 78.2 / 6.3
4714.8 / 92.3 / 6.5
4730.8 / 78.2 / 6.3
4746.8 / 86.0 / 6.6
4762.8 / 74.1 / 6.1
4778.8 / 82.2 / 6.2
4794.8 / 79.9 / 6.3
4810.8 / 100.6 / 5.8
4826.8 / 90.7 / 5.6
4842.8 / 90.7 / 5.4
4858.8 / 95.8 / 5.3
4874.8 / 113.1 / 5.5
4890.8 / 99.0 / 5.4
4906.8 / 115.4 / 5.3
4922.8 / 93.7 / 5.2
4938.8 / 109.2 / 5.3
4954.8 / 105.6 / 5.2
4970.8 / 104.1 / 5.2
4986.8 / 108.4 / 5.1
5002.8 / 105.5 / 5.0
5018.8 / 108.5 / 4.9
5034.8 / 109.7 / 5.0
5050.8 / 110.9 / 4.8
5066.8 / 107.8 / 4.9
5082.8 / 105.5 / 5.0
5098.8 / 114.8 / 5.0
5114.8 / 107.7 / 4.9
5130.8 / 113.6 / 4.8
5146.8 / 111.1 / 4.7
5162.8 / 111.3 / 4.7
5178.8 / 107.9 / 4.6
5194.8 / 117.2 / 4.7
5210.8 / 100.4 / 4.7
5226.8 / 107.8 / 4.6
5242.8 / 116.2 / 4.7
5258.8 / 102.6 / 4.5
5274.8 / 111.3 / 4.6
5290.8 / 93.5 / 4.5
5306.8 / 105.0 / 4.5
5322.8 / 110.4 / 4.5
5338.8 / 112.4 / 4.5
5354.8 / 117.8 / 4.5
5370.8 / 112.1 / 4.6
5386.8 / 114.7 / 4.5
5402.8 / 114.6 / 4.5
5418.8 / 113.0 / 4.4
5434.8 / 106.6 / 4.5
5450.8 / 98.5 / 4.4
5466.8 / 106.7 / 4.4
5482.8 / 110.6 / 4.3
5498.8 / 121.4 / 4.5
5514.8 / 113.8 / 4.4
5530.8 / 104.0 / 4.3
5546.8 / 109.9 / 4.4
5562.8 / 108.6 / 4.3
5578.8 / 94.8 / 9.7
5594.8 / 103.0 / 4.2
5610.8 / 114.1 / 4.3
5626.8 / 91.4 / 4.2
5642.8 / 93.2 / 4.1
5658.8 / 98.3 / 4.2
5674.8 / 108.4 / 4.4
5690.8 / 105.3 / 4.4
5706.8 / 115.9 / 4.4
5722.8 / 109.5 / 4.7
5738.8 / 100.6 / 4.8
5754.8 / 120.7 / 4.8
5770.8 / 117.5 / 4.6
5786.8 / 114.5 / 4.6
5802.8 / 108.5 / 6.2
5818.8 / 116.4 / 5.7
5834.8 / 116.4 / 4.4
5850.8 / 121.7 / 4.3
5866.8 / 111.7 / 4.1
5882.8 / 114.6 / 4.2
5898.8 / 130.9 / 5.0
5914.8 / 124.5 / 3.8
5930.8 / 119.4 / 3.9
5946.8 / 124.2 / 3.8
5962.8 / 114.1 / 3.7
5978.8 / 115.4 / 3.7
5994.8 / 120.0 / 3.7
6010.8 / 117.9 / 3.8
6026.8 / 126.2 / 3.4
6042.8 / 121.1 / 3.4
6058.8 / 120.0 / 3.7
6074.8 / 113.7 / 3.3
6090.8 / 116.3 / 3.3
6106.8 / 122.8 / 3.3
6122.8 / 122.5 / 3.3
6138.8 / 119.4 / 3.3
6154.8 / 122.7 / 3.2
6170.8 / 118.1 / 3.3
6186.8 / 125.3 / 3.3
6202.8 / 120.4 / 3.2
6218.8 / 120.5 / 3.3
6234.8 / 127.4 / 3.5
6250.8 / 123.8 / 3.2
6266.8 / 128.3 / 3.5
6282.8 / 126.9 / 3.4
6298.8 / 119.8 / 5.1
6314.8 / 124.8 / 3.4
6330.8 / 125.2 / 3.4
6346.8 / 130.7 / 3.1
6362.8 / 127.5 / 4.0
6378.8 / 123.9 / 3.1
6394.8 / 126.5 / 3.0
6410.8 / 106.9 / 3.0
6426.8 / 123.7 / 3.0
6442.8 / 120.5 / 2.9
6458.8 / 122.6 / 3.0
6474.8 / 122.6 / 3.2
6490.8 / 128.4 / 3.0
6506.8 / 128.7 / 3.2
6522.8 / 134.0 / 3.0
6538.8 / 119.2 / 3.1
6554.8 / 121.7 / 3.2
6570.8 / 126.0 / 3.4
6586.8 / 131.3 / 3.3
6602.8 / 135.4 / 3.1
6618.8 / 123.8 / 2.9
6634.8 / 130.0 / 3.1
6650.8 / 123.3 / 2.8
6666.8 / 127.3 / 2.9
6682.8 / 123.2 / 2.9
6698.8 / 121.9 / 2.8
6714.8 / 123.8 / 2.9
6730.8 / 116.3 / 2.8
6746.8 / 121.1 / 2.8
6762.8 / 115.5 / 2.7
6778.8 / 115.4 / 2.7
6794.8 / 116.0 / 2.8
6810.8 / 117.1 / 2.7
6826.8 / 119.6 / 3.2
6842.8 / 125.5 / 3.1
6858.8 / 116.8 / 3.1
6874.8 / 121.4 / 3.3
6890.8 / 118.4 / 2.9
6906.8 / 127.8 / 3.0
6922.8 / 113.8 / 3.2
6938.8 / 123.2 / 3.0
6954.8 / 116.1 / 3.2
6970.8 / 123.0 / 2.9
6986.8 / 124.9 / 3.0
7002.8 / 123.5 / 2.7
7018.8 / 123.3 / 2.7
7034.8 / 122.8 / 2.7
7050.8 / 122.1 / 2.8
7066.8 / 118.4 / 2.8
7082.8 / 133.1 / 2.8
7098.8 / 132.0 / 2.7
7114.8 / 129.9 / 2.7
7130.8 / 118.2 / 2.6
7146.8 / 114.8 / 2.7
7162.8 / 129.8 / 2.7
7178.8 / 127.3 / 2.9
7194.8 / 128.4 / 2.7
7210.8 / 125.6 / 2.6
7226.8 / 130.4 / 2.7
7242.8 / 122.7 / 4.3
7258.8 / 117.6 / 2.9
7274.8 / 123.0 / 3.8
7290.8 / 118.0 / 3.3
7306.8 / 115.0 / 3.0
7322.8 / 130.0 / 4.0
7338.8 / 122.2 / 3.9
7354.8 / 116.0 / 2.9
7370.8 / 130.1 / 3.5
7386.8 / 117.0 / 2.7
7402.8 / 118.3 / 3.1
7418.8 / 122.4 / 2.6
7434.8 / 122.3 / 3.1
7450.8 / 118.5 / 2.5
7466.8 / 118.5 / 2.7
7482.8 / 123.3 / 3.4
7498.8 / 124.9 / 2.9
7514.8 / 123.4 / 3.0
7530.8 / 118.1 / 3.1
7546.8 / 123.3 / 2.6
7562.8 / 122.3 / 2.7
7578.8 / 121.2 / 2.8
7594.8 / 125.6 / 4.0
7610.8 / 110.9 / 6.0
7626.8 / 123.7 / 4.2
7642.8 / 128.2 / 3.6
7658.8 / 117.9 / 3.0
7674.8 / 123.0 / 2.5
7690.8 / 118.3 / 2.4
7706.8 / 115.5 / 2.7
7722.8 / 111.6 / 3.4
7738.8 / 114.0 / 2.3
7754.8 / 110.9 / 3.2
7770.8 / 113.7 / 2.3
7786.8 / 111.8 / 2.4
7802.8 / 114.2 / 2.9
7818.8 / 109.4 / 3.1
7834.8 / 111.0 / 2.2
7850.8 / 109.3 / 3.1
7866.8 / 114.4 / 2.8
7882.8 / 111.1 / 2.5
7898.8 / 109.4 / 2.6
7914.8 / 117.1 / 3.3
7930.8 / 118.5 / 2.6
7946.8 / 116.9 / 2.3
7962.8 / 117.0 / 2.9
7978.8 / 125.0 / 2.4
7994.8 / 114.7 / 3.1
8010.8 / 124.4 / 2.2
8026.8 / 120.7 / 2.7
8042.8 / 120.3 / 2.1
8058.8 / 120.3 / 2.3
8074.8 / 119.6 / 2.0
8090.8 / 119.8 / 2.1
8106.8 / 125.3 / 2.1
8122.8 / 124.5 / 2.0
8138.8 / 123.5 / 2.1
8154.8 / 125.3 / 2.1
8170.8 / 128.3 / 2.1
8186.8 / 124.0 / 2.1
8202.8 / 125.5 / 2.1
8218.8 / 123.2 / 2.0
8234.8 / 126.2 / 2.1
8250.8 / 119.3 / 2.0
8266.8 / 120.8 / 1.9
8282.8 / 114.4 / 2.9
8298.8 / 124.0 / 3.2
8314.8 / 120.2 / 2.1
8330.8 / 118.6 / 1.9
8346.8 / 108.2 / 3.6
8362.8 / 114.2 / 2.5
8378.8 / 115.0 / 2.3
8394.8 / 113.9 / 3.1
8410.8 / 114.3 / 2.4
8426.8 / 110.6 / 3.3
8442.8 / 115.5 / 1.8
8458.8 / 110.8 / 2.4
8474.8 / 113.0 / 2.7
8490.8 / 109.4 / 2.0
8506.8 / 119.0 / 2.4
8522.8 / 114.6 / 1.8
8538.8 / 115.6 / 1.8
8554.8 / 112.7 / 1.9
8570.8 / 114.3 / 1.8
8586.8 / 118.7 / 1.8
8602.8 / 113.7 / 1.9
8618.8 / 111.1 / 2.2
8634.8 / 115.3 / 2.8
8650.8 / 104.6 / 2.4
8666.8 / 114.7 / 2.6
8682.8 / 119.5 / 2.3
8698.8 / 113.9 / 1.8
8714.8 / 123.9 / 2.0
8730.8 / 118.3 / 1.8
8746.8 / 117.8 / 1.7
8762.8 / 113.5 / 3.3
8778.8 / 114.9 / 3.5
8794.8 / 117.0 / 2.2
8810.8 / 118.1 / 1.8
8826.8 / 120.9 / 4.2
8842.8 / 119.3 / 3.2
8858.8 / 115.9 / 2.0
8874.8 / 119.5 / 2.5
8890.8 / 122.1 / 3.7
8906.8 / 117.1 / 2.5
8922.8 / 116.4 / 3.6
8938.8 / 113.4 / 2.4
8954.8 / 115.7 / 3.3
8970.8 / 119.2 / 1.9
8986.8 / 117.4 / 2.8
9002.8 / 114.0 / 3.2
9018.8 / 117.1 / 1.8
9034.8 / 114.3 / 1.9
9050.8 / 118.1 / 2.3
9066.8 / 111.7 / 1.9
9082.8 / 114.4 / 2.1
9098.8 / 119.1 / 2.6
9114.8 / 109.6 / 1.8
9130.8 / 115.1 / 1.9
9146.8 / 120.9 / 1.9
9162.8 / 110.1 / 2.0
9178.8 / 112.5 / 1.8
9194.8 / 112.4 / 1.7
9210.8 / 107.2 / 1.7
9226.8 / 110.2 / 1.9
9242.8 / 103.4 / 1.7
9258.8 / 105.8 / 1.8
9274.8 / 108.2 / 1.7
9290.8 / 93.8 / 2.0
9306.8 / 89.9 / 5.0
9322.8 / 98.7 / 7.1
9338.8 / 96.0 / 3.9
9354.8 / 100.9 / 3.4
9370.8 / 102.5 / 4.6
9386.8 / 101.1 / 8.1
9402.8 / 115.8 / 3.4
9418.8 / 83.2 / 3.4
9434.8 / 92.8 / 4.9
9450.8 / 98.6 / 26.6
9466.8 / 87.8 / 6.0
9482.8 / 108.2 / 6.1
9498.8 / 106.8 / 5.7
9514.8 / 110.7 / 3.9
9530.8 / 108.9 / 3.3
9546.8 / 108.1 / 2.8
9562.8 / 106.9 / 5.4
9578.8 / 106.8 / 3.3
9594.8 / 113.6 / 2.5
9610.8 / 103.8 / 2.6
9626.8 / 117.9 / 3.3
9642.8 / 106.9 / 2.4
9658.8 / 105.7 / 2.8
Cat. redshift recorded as 0.088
